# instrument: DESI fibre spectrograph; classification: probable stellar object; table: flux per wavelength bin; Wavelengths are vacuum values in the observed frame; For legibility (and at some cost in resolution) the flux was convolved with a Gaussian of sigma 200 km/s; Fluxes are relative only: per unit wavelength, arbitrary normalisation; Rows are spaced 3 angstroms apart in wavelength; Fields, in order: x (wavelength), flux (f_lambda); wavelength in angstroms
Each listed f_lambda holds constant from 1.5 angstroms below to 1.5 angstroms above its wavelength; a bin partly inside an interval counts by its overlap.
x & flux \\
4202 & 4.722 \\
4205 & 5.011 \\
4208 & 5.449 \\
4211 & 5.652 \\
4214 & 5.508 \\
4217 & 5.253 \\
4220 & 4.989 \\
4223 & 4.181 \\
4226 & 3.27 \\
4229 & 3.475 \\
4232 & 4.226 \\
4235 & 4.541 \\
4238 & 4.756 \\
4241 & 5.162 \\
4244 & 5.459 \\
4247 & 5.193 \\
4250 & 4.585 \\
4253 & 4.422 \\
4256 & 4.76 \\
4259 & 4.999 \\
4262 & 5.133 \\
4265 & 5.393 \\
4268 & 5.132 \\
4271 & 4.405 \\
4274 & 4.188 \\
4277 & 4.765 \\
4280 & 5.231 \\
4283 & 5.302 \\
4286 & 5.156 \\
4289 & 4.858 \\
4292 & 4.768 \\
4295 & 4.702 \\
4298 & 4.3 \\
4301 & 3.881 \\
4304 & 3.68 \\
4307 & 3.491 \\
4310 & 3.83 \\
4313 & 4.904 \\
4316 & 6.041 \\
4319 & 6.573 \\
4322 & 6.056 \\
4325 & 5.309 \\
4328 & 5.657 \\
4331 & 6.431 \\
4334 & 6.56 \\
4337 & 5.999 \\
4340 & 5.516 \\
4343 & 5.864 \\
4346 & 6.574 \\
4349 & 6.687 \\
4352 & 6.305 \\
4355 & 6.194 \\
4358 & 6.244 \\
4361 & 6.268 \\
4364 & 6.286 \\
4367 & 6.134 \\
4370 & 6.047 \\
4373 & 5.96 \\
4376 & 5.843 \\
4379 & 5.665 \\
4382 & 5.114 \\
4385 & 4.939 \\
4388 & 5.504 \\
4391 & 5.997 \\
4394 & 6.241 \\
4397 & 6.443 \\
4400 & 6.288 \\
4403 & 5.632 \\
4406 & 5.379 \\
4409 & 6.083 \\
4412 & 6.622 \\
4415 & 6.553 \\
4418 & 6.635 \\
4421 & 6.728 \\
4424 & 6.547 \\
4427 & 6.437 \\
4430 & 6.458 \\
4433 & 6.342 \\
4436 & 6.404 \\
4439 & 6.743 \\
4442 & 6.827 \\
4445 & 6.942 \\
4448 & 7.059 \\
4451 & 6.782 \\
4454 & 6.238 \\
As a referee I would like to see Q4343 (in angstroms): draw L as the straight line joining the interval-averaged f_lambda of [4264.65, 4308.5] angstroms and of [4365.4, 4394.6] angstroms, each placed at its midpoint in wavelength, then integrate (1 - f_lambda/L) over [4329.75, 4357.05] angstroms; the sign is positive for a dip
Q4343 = -4.9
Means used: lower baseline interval 4.6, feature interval 6.24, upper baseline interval 5.73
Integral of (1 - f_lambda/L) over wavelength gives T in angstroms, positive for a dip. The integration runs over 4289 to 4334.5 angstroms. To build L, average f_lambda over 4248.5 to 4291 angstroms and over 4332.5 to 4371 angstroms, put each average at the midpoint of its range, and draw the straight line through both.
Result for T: 4.42 angstroms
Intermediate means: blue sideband 4.88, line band 5.04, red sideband 6.21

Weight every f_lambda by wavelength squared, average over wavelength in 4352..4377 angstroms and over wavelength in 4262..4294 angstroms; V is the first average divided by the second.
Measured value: 1.30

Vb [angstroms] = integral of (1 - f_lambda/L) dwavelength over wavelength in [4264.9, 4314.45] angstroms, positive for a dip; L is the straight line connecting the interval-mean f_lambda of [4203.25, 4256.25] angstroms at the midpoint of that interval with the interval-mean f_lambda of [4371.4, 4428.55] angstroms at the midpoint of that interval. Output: 6.1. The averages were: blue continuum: 4.77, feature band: 4.56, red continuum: 6.03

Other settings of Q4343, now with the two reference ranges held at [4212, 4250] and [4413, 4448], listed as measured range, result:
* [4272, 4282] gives 0.8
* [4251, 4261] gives 0.4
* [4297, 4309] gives 3.5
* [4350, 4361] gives -0.7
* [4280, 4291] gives 0.2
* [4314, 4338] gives -1.9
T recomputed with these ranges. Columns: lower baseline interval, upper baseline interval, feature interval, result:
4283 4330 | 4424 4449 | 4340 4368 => -3.6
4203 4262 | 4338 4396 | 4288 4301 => 1.9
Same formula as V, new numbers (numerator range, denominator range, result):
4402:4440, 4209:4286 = 1.43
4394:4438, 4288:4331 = 1.35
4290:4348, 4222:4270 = 1.17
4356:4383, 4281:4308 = 1.38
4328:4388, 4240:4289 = 1.27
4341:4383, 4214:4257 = 1.40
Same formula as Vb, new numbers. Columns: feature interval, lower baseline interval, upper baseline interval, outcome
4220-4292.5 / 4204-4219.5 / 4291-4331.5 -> 6.15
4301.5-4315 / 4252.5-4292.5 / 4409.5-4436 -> 3.19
